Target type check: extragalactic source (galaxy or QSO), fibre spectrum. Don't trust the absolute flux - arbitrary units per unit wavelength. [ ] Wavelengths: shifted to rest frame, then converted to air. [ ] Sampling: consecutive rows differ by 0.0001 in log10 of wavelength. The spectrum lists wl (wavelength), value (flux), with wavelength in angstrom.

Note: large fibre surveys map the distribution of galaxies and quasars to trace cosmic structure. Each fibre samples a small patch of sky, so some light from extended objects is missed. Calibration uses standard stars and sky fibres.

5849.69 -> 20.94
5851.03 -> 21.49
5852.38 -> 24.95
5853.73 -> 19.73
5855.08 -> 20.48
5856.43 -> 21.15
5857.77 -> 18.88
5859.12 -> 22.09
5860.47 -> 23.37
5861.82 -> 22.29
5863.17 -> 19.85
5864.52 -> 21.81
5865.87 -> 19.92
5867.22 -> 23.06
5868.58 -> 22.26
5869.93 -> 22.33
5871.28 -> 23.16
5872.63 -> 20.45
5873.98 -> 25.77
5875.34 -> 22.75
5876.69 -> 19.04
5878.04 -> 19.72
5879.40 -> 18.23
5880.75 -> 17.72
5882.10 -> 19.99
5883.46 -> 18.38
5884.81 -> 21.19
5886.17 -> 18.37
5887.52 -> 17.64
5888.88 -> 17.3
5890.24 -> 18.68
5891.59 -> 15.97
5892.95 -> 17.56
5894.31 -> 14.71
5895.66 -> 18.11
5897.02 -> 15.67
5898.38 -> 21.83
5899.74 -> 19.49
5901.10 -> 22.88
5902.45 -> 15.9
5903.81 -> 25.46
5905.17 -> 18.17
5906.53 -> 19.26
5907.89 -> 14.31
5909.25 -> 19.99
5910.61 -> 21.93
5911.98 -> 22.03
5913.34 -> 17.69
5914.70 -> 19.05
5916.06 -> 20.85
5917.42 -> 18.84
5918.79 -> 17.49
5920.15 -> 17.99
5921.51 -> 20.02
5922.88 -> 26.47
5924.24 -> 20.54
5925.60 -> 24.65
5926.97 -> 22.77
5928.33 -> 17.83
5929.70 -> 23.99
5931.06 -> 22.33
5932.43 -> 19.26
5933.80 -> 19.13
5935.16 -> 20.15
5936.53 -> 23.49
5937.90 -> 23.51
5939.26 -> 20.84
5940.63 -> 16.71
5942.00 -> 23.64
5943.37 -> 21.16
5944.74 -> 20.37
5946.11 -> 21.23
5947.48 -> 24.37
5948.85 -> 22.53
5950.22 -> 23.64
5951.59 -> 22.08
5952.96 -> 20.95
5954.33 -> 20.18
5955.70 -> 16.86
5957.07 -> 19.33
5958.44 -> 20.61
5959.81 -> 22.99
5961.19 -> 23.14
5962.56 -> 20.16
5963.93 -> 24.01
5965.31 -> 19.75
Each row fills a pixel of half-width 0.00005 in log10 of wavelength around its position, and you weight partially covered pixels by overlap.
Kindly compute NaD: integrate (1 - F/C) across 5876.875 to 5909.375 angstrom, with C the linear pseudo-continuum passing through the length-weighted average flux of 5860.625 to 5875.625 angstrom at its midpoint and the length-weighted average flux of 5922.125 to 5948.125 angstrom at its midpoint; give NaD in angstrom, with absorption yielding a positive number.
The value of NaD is 5.0 angstrom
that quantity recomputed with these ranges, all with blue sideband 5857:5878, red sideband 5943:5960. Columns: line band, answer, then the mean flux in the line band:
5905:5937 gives 1.6 angstrom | 20.4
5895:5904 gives 0.8 angstrom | 19.6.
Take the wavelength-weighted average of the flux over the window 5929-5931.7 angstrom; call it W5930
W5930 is 23.2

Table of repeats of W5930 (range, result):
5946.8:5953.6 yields 22.7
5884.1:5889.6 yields 18.6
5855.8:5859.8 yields 20.7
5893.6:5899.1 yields 17.6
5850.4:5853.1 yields 23.1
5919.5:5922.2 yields 19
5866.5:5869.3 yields 22.6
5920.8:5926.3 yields 22.9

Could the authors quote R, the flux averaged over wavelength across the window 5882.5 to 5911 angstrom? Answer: 18.7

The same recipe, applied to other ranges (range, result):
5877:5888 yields 18.9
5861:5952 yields 20.4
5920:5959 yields 21.3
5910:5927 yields 20.7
